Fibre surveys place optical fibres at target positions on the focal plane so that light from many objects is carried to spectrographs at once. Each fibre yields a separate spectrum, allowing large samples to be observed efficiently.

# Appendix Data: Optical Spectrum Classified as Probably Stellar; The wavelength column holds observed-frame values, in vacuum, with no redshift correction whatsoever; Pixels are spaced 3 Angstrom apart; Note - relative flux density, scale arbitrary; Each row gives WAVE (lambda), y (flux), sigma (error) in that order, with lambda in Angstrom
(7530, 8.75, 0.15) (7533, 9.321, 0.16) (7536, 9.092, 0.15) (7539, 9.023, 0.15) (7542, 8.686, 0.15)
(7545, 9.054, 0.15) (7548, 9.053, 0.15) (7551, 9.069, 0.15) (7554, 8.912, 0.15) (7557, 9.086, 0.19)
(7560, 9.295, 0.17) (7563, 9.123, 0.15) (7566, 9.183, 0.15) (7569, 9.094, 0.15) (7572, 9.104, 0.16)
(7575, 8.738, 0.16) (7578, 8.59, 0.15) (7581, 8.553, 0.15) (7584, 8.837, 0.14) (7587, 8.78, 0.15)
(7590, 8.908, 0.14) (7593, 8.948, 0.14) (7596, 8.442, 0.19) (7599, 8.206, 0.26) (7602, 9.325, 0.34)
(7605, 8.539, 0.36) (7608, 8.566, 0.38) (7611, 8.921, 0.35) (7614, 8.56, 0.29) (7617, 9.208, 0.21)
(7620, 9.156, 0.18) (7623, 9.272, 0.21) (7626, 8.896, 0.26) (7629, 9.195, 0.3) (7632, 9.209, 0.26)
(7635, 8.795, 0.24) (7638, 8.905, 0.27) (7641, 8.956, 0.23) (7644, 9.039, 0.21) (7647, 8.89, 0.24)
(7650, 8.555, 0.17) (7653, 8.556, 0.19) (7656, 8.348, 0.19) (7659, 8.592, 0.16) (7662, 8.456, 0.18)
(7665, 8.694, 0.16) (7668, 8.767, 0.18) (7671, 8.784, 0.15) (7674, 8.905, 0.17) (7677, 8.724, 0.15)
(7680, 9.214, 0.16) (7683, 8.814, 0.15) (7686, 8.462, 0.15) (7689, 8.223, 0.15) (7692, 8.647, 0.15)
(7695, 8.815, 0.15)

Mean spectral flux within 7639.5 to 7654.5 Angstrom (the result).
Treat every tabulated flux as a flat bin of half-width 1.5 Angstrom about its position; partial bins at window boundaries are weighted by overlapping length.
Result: 8.8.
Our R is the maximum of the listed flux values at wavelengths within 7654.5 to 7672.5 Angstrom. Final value 8.784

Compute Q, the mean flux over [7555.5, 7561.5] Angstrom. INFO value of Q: 9.19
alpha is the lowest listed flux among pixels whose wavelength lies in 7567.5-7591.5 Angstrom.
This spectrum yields 8.553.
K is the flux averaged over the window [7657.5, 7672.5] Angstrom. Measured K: 8.66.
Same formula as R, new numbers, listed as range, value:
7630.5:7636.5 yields 9.209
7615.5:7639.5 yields 9.272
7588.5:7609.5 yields 9.325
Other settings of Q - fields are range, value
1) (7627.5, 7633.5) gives 9.2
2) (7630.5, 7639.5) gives 8.97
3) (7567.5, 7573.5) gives 9.1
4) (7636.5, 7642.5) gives 8.93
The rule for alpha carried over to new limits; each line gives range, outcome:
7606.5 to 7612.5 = 8.566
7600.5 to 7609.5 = 8.539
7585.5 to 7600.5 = 8.206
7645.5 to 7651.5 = 8.555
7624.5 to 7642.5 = 8.795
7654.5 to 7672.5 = 8.348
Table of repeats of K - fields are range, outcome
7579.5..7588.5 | 8.72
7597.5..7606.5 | 8.69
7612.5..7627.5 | 9.02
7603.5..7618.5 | 8.76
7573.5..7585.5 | 8.68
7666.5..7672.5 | 8.78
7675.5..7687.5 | 8.8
